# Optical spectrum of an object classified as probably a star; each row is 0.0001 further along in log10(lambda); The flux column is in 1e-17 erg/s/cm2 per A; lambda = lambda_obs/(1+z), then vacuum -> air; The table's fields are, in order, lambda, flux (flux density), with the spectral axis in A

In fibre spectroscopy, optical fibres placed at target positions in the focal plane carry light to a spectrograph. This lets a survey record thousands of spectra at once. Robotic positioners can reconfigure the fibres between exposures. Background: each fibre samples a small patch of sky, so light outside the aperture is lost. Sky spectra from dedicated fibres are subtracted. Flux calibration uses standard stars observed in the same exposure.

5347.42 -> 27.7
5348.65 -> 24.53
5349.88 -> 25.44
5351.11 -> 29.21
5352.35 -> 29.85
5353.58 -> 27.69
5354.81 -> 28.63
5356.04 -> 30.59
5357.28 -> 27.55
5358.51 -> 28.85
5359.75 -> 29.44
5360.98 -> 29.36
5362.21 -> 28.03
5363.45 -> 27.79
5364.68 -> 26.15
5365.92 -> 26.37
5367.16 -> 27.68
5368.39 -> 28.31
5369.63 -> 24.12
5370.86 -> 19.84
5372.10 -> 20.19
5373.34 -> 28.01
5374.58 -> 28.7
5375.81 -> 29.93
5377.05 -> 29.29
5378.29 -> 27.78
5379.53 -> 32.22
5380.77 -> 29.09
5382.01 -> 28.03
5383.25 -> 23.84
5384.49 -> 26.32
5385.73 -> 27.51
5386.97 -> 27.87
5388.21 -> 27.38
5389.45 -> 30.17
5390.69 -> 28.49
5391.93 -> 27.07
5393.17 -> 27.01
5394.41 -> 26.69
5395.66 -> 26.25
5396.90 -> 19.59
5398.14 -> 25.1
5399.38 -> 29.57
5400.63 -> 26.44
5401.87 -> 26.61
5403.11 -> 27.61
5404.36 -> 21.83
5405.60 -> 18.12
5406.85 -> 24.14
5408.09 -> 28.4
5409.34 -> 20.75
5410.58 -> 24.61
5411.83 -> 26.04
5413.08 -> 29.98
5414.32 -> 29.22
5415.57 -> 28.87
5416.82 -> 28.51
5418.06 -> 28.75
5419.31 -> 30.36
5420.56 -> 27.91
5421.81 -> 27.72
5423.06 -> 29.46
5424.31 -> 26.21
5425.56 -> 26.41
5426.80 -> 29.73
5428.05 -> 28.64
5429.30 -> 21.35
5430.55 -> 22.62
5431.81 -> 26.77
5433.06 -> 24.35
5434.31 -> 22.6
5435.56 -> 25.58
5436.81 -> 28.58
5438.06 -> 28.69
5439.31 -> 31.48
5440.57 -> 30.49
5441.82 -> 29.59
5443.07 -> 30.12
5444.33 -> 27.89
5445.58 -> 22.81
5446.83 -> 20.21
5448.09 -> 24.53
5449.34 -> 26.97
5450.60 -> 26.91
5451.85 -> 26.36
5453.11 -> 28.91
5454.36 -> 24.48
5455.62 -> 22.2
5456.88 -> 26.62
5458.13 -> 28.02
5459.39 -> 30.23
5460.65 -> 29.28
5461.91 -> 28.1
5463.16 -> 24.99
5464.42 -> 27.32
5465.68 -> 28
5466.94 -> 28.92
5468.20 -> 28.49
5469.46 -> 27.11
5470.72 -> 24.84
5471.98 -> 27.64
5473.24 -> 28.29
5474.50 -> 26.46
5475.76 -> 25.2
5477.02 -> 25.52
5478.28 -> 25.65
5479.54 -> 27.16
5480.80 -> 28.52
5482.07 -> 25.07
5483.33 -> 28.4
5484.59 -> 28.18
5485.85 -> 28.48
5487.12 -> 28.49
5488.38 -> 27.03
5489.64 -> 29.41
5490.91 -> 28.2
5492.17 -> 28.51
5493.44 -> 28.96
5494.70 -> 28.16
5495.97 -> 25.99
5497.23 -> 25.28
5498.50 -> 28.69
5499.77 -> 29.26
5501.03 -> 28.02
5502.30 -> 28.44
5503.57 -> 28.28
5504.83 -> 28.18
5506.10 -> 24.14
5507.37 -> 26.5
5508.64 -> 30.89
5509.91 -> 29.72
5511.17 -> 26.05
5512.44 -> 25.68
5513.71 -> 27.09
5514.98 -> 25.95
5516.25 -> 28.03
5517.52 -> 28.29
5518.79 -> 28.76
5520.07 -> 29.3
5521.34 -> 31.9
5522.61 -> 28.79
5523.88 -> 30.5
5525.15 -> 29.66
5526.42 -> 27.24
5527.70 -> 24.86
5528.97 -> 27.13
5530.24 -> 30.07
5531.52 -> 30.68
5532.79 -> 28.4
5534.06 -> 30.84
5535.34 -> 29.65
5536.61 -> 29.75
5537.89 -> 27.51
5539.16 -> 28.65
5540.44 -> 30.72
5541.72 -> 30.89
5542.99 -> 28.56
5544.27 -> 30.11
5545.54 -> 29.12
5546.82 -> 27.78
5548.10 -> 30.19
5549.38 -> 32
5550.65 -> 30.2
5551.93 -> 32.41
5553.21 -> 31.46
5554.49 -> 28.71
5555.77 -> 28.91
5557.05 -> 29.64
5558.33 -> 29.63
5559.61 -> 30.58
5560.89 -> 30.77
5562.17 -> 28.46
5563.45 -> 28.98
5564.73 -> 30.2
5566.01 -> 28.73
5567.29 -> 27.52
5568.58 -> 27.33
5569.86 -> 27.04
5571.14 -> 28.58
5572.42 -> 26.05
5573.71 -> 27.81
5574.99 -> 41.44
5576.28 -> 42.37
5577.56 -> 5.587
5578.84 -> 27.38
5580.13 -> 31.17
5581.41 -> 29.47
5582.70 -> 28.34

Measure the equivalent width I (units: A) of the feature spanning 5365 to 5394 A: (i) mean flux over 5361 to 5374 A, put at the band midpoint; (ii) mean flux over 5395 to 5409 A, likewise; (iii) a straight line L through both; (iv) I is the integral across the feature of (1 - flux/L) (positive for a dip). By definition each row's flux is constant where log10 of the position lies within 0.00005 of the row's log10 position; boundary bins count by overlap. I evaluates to -2.0 A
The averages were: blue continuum 25.8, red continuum 24.8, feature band 27.2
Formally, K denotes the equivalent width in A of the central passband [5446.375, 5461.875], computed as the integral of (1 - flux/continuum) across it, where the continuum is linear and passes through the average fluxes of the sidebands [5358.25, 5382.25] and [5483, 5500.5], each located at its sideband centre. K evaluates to 0.8 A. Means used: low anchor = 27.4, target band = 26.4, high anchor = 28.1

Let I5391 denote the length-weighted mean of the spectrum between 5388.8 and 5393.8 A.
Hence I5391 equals 28.2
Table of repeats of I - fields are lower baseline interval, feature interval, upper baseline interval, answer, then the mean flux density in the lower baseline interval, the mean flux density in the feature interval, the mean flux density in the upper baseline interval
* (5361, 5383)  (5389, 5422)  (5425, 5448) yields 0.4 A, 27.1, 26.5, 26.5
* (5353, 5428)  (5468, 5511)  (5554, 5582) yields 0.9 A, 27.1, 27.5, 28.9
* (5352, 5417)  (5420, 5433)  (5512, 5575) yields 0.4 A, 26.9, 26.6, 29.1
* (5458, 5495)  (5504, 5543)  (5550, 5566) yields 0.6 A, 27.6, 28.5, 30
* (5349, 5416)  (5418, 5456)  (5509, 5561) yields 1.3 A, 26.9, 26.7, 29.2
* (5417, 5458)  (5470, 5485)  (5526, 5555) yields 0.6 A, 26.8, 26.7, 29.4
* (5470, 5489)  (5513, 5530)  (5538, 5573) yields 0.0 A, 27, 28.3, 29.4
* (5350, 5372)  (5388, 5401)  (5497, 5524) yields 0.4 A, 27.4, 26.7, 28.1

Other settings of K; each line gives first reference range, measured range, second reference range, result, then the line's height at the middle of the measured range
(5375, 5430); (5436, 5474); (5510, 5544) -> 0.6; 27.7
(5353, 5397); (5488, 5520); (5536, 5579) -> 1.1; 28.7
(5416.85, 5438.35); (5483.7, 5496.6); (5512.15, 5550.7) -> 0.0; 28.1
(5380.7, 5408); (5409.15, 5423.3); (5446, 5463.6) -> -0.9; 26.2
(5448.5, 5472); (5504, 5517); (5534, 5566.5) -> 0.6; 28.6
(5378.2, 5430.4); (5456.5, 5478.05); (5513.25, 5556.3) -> 0.5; 28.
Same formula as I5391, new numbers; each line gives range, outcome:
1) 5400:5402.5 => 26.5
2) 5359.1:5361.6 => 29.4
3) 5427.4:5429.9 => 25.1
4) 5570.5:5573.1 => 27.3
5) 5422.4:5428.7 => 28.1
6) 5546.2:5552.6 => 30.5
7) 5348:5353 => 27.3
